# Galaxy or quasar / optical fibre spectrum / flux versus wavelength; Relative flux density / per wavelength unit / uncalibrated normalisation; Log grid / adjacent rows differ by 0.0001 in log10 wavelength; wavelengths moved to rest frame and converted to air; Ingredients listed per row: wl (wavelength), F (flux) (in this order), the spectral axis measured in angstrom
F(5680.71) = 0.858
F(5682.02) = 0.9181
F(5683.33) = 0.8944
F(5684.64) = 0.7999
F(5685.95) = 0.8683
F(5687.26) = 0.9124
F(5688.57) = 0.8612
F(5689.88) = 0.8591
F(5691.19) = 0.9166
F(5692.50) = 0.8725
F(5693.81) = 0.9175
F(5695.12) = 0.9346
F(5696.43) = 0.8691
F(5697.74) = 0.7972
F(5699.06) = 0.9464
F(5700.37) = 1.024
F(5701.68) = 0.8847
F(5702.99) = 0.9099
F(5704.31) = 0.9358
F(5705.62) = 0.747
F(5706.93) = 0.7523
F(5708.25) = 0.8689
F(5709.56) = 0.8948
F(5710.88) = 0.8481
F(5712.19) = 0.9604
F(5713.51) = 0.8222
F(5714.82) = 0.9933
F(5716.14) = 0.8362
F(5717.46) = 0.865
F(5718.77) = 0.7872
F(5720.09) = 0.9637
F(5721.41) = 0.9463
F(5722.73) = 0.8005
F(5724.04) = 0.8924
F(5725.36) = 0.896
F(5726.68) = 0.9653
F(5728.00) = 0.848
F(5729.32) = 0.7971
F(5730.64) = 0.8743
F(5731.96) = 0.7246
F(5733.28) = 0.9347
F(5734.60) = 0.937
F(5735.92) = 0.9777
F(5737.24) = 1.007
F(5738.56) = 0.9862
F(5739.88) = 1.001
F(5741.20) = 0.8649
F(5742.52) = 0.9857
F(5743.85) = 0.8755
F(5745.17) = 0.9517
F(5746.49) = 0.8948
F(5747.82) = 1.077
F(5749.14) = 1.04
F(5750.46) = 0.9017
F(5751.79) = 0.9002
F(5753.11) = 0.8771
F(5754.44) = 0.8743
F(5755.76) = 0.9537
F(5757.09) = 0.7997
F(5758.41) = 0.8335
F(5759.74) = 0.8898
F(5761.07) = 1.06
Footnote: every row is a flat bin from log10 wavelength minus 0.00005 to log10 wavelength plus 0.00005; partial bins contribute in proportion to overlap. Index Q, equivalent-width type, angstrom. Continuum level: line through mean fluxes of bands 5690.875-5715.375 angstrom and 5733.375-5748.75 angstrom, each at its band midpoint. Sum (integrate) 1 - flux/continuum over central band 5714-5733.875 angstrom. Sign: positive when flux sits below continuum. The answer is 1.1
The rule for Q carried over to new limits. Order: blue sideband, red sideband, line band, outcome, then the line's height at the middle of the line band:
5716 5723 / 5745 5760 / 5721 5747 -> -0.5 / 0.891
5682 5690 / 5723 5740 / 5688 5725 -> 0.2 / 0.886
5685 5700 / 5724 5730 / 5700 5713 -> 0.1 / 0.884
